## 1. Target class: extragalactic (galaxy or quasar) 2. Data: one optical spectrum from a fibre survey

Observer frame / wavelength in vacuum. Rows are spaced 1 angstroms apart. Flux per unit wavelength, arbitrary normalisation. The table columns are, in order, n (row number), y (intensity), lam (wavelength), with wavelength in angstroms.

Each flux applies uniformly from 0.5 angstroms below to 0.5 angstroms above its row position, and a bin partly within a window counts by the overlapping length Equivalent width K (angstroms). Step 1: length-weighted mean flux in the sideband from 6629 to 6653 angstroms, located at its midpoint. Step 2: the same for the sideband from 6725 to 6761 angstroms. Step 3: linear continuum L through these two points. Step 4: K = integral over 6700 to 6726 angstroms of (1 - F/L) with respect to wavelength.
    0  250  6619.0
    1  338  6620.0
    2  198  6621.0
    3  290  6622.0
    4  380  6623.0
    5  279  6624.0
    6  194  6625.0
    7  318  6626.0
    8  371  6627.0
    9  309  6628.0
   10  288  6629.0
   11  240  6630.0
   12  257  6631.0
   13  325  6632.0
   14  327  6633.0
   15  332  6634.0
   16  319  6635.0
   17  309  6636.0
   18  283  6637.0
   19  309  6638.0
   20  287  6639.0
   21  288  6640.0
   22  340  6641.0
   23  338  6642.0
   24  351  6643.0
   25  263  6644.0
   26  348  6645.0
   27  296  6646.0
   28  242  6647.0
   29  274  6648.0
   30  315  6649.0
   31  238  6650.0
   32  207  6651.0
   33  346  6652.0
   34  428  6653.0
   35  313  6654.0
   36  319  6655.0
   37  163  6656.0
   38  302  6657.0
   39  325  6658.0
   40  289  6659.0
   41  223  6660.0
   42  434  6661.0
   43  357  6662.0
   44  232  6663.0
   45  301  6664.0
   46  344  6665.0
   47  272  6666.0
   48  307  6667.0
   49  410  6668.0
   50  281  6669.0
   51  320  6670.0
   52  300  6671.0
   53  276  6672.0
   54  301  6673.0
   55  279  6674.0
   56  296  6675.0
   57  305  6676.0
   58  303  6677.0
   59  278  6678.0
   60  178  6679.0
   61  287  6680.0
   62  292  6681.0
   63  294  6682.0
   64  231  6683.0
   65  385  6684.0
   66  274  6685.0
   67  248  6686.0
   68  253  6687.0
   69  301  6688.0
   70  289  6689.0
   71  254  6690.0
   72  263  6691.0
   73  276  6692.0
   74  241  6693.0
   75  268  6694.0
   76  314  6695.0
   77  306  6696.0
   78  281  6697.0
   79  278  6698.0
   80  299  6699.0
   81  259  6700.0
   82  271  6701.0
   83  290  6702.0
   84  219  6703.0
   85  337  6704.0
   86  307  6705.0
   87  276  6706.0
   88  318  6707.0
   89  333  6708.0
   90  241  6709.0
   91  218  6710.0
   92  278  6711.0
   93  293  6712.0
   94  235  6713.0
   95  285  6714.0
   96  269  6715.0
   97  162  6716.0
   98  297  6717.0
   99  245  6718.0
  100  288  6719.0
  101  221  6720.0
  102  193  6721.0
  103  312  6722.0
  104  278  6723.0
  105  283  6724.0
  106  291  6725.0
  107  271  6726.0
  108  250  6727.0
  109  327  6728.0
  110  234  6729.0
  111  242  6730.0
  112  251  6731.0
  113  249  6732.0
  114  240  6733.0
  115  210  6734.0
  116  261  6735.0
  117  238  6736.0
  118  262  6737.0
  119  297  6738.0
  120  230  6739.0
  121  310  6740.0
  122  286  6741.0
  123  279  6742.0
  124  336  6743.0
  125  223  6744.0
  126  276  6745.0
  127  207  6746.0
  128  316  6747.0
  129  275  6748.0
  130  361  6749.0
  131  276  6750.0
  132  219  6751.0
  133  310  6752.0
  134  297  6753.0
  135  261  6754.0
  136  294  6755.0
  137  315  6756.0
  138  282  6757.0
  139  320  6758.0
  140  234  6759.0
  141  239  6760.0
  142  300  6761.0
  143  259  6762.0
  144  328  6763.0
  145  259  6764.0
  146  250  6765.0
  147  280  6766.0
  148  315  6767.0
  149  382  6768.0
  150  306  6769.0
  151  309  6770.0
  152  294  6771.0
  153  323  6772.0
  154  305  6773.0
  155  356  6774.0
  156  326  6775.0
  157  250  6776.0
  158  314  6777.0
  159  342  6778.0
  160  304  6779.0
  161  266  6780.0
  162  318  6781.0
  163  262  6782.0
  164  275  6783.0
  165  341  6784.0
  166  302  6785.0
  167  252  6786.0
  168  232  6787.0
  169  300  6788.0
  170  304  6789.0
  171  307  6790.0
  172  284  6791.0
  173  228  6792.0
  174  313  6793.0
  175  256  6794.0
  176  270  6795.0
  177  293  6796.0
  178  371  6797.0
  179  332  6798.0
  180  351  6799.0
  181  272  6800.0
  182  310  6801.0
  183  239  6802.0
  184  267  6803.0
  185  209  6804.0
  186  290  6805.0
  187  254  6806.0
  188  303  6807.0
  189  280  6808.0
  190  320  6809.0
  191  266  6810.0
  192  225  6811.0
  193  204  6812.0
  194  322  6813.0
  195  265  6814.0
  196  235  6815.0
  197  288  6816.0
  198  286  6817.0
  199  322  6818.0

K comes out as 1.0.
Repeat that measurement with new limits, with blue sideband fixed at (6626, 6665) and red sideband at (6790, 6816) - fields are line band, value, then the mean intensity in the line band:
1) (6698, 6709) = 0.23 angstroms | 288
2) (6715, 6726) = 1.26 angstroms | 258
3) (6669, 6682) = 0.60 angstroms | 285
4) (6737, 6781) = -0.81 angstroms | 291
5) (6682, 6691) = 0.53 angstroms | 279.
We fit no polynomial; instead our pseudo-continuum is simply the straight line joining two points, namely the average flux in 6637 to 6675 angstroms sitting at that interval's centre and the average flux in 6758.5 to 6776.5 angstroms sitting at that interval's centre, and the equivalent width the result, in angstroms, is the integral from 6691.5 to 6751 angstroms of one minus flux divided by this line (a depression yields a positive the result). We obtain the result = 5.6 angstroms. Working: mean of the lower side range 303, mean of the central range 270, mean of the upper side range 295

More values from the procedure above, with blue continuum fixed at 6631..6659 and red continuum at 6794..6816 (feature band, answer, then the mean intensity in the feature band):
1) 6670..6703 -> 1.82 angstroms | 280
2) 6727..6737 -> 1.35 angstroms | 251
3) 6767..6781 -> -1.47 angstroms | 314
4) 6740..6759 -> 0.19 angstroms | 284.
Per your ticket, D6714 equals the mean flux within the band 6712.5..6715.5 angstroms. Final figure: 263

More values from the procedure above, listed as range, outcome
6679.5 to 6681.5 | 290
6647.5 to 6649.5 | 294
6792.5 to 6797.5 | 301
